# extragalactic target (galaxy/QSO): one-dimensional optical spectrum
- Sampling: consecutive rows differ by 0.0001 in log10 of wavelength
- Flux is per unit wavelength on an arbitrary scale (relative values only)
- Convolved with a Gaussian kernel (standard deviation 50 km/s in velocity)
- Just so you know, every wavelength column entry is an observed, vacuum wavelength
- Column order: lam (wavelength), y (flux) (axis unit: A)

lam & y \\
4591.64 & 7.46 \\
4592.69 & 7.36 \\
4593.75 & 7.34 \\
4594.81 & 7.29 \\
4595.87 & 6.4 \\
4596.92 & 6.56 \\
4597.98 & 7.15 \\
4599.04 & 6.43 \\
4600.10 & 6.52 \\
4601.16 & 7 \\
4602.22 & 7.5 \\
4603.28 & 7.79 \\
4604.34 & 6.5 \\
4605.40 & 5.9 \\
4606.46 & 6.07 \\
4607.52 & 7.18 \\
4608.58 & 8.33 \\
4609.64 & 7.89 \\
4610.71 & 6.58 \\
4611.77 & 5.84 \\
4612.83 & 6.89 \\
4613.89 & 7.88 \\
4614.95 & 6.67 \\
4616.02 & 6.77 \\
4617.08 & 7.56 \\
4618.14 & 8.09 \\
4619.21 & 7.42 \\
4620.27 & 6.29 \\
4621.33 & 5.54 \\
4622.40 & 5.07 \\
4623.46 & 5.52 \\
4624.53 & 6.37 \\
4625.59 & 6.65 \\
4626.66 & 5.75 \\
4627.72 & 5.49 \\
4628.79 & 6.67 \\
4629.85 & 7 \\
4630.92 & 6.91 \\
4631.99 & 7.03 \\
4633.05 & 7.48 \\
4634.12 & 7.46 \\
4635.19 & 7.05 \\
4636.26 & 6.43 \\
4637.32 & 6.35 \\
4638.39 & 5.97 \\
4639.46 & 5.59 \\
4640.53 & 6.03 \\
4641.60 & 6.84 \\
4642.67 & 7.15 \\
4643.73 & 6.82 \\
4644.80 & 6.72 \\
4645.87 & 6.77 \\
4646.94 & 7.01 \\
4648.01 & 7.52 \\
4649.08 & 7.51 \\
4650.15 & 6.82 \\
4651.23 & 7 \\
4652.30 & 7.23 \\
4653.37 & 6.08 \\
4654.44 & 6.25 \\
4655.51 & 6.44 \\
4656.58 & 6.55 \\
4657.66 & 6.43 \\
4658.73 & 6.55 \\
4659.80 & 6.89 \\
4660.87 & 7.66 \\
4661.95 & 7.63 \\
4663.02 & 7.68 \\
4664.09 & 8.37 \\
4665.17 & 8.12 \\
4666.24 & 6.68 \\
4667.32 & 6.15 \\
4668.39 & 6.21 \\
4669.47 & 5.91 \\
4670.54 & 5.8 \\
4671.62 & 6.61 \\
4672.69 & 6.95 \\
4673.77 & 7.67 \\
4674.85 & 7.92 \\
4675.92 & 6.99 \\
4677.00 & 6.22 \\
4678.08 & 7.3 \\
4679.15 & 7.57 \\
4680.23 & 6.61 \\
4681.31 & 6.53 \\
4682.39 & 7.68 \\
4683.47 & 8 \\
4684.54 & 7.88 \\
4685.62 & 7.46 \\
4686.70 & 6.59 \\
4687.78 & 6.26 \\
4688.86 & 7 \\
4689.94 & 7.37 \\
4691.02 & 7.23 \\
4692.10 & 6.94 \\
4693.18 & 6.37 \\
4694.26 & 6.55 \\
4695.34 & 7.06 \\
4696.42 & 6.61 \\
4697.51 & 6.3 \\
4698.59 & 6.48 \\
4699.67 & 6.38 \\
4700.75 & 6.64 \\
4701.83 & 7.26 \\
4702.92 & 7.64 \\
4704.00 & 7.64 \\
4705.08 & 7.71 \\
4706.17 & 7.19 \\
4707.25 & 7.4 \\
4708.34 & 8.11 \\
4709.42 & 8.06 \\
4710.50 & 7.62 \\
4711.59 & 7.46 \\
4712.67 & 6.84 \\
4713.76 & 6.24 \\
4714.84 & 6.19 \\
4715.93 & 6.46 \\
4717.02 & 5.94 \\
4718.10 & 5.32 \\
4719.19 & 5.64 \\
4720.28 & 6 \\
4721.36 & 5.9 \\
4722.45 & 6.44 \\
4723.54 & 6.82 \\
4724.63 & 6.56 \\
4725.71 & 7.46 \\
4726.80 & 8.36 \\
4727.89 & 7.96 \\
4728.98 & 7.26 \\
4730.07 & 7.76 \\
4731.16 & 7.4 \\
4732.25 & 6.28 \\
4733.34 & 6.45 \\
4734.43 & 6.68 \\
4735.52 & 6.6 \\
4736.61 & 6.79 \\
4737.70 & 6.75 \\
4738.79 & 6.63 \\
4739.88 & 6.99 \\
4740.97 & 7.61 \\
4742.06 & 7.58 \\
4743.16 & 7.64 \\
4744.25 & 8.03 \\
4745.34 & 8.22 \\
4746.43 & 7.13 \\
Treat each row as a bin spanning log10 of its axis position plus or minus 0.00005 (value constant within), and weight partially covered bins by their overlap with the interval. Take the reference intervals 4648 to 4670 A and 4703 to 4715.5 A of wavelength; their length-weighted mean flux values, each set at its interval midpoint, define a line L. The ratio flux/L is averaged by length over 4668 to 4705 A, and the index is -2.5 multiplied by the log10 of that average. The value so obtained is 0.030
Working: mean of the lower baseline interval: 6.92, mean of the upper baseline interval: 7.32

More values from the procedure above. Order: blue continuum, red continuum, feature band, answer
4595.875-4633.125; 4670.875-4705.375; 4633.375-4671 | 0.01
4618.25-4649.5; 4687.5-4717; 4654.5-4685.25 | -0.04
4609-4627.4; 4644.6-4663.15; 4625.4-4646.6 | 0.03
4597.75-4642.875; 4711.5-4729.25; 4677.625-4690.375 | -0.09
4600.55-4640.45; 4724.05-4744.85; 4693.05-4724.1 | 0.05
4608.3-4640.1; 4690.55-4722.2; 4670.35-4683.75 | -0.05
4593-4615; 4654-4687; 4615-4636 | 0.05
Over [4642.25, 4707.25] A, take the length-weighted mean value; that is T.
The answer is 6.98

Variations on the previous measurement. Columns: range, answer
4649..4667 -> 7.03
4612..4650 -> 6.69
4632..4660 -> 6.73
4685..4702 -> 6.78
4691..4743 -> 6.91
